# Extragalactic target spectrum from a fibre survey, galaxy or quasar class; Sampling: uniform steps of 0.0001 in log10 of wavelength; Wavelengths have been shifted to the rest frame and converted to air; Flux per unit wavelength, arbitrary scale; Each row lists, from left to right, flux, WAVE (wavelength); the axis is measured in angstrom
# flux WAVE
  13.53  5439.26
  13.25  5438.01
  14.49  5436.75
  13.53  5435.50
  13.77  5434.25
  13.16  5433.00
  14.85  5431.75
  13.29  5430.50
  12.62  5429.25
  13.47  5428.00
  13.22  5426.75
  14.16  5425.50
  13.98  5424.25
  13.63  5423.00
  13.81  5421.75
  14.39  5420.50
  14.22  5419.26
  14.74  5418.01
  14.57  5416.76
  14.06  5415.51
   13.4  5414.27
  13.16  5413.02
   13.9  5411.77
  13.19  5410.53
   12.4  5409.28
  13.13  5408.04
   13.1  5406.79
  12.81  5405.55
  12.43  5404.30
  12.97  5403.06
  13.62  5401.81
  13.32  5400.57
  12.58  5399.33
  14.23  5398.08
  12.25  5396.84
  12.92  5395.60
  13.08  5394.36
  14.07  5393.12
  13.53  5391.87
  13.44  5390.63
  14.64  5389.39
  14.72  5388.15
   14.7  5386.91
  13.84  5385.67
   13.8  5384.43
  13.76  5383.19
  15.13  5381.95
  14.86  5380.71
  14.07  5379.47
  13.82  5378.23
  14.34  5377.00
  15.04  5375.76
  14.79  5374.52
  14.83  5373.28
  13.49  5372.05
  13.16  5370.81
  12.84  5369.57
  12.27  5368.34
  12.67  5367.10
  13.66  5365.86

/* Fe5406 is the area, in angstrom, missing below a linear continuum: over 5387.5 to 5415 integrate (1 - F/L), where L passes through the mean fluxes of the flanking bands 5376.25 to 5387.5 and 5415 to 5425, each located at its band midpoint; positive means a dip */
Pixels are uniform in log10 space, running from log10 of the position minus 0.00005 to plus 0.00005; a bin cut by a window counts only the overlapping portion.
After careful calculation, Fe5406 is 1.7 angstrom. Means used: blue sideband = 14.3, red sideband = 14.2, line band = 13.3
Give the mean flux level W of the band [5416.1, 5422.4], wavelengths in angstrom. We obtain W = 14.3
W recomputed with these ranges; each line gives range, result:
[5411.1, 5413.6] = 13.5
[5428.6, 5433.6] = 13.5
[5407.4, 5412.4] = 13.2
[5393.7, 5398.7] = 13.2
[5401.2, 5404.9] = 13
